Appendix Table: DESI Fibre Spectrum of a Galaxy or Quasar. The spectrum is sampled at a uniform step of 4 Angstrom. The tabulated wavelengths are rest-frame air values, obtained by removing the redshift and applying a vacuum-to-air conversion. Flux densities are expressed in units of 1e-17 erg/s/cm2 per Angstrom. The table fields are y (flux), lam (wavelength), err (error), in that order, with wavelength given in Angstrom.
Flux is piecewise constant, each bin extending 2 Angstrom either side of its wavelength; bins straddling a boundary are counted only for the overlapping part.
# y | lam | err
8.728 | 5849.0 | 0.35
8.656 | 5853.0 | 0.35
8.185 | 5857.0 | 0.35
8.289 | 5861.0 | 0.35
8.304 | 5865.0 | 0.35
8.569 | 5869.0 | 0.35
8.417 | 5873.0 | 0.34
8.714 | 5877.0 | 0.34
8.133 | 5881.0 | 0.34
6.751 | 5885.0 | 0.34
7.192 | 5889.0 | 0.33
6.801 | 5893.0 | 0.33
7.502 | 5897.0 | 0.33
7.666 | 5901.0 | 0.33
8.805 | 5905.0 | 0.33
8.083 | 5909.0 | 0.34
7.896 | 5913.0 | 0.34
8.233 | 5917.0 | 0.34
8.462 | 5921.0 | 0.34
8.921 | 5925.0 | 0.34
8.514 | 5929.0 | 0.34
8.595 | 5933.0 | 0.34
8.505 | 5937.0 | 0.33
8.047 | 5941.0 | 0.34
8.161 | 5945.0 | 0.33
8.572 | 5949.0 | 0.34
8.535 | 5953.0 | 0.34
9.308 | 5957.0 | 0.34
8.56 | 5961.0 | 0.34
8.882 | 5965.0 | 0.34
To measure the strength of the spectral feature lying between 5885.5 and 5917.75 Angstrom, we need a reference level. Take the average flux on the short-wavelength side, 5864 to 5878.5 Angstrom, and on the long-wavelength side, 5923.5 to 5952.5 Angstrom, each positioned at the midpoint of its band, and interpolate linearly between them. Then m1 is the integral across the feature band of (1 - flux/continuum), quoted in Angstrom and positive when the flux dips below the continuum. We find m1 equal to 3.0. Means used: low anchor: 8.51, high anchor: 8.47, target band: 7.71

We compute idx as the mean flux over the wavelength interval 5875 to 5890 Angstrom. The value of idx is 7.73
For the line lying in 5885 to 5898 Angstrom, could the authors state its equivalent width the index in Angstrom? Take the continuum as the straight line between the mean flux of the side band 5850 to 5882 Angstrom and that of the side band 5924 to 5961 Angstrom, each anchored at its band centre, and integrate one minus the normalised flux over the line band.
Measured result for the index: 2.1 Angstrom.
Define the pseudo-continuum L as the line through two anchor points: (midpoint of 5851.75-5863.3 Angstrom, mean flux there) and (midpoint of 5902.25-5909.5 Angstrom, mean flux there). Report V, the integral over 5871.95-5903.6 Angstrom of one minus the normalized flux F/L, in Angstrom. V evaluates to 2.87 Angstrom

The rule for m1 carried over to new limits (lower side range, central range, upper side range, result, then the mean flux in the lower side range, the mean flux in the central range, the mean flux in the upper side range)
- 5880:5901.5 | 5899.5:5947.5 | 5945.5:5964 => -2.0 Angstrom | 7.28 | 8.33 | 8.7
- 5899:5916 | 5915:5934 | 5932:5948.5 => -0.7 Angstrom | 8.12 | 8.54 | 8.33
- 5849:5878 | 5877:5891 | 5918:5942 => 1.5 Angstrom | 8.46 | 7.55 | 8.52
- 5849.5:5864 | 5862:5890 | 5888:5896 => -1.4 Angstrom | 8.41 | 8.05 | 7.04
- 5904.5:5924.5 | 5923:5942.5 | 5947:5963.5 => -0.1 Angstrom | 8.3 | 8.53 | 8.75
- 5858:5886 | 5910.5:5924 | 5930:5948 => 0.1 Angstrom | 8.22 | 8.25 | 8.35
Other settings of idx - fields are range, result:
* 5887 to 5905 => 7.46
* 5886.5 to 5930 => 7.98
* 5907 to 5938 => 8.4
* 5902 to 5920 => 8.23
